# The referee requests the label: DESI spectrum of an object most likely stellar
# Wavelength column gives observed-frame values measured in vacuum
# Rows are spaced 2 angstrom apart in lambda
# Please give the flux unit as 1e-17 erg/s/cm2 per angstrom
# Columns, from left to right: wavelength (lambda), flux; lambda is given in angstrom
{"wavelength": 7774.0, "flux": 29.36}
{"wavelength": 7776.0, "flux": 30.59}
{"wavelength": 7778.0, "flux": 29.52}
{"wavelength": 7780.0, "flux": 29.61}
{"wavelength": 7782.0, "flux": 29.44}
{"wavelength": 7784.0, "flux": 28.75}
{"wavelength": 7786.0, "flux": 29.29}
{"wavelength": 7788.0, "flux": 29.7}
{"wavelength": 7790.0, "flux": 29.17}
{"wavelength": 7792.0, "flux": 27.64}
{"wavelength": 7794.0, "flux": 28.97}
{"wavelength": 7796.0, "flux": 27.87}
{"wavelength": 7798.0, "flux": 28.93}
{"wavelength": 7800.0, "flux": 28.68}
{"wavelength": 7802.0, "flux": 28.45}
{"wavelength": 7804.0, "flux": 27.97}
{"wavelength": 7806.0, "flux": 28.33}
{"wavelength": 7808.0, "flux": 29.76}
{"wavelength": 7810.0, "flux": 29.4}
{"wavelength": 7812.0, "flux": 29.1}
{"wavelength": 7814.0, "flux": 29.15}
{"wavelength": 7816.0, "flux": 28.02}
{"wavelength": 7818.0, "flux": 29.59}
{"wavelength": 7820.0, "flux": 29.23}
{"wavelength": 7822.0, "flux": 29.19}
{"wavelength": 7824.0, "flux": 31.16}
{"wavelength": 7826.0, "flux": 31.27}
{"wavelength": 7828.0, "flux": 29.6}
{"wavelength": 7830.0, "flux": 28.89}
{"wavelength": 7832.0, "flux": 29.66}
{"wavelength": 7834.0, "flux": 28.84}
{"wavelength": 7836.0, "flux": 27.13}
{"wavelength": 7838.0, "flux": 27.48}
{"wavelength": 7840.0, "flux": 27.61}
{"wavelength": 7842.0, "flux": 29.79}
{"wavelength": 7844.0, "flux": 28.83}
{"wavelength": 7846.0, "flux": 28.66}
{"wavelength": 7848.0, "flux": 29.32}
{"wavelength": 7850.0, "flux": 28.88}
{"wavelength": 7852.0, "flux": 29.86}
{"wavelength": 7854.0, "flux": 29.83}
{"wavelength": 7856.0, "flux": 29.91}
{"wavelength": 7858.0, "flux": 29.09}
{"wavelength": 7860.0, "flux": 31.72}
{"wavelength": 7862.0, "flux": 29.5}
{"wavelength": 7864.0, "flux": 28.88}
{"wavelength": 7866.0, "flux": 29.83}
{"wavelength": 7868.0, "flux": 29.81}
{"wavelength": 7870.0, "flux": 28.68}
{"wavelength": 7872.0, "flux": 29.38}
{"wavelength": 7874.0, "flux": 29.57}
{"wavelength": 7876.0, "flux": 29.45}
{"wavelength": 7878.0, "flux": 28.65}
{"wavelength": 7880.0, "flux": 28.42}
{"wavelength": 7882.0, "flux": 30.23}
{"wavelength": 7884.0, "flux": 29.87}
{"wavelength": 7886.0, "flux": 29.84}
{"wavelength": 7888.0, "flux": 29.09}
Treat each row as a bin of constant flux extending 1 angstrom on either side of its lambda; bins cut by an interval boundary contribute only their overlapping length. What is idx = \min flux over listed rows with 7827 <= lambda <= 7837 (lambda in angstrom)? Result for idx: 27.13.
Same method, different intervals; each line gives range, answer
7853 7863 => 29.09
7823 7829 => 29.6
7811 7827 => 28.02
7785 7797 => 27.64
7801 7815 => 27.97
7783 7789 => 28.75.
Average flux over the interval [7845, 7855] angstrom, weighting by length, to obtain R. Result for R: 29.3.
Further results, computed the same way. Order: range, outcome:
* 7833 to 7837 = 28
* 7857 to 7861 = 30.4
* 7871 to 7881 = 29.1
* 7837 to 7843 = 28.3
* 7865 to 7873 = 29.4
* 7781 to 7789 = 29.3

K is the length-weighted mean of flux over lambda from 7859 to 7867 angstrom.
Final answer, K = 30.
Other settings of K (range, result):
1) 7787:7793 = 28.8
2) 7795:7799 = 28.4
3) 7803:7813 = 28.9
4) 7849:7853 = 29.4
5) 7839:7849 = 28.8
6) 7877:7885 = 29.3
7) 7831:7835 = 29.2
